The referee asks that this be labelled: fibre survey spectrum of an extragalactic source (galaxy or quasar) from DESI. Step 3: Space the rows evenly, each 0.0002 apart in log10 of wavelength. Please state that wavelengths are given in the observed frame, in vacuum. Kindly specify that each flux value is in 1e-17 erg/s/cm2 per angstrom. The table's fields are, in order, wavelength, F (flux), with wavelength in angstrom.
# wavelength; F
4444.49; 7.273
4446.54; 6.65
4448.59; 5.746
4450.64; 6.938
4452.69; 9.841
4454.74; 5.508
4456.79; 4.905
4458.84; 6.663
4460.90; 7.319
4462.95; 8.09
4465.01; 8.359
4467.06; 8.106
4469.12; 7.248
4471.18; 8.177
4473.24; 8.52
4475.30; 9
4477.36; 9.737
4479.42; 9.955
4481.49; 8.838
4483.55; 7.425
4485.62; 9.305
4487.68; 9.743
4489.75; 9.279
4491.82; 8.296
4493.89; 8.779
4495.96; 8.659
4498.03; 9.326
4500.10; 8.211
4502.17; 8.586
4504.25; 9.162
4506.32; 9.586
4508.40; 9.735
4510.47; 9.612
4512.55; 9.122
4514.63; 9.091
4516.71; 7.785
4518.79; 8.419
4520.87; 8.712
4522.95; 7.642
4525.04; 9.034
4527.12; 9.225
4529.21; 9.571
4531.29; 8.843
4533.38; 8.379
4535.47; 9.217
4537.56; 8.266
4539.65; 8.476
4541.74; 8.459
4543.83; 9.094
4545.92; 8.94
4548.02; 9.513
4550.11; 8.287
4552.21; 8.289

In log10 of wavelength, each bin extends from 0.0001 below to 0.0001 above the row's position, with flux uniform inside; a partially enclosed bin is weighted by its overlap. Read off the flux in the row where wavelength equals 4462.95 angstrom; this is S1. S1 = 8.09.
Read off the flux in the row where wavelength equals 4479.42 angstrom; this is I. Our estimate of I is 9.955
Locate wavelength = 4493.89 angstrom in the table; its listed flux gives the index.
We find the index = 8.779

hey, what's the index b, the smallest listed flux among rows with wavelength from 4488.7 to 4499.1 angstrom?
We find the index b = 8.296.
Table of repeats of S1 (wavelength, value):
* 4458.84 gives 6.663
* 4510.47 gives 9.612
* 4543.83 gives 9.094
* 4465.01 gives 8.359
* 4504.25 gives 9.162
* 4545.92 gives 8.94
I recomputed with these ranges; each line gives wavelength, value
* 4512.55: 9.122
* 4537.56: 8.266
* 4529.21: 9.571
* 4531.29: 8.843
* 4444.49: 7.273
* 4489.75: 9.279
